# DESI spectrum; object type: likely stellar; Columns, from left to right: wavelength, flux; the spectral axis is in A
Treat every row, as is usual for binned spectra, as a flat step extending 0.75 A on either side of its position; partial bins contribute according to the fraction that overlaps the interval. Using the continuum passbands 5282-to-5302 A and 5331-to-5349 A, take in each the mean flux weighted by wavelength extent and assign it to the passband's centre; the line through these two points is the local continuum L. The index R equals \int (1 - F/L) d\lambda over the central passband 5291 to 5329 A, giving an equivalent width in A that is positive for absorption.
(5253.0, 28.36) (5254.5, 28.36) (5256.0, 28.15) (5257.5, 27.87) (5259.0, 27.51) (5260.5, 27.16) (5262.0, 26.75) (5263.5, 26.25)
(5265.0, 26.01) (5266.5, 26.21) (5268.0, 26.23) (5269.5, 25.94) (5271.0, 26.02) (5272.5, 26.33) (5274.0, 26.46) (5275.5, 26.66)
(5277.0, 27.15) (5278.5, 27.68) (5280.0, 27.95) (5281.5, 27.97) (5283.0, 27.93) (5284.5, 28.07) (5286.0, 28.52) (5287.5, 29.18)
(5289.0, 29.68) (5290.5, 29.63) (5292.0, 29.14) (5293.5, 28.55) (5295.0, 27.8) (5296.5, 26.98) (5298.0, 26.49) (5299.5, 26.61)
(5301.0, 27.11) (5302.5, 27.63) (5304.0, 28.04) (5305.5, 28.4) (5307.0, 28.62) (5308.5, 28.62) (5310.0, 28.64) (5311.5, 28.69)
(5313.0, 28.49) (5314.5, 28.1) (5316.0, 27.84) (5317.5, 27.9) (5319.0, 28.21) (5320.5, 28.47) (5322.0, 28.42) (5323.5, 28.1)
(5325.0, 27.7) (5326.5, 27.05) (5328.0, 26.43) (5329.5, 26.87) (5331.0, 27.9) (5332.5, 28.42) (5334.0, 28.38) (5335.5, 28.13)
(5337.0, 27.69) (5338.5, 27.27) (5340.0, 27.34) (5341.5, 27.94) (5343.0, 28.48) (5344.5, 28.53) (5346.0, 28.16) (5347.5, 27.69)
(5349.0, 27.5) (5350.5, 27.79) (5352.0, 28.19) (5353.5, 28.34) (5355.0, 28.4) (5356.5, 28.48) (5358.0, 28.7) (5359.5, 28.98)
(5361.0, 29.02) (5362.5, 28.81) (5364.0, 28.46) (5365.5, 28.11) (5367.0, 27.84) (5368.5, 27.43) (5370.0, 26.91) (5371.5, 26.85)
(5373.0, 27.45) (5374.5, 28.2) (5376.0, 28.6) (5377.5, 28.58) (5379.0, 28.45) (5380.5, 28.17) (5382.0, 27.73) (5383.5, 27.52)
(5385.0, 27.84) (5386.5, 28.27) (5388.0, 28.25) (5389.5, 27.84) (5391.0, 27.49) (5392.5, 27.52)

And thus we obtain 0.2 A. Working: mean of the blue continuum 28.1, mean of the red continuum 28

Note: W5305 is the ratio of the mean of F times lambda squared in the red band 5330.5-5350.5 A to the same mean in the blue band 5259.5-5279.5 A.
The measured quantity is 1.08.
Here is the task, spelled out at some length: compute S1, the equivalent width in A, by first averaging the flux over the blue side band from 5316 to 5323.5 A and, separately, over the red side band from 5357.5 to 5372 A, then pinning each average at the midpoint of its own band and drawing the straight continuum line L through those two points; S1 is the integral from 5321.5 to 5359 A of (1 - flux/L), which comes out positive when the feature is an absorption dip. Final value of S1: 0.3 A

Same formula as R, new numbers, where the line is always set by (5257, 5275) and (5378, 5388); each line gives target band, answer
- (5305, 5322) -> -0.8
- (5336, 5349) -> -0.2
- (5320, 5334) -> -0.2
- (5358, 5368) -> -0.3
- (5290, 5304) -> -0.4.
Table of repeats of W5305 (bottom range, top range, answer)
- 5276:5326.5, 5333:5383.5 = 1.02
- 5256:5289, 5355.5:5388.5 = 1.07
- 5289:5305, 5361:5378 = 1.03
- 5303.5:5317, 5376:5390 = 1.02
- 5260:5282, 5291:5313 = 1.06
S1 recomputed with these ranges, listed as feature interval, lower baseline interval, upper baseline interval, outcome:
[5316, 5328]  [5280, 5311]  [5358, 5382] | 0.1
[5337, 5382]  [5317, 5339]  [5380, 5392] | -0.4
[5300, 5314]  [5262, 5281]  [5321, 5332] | -0.5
